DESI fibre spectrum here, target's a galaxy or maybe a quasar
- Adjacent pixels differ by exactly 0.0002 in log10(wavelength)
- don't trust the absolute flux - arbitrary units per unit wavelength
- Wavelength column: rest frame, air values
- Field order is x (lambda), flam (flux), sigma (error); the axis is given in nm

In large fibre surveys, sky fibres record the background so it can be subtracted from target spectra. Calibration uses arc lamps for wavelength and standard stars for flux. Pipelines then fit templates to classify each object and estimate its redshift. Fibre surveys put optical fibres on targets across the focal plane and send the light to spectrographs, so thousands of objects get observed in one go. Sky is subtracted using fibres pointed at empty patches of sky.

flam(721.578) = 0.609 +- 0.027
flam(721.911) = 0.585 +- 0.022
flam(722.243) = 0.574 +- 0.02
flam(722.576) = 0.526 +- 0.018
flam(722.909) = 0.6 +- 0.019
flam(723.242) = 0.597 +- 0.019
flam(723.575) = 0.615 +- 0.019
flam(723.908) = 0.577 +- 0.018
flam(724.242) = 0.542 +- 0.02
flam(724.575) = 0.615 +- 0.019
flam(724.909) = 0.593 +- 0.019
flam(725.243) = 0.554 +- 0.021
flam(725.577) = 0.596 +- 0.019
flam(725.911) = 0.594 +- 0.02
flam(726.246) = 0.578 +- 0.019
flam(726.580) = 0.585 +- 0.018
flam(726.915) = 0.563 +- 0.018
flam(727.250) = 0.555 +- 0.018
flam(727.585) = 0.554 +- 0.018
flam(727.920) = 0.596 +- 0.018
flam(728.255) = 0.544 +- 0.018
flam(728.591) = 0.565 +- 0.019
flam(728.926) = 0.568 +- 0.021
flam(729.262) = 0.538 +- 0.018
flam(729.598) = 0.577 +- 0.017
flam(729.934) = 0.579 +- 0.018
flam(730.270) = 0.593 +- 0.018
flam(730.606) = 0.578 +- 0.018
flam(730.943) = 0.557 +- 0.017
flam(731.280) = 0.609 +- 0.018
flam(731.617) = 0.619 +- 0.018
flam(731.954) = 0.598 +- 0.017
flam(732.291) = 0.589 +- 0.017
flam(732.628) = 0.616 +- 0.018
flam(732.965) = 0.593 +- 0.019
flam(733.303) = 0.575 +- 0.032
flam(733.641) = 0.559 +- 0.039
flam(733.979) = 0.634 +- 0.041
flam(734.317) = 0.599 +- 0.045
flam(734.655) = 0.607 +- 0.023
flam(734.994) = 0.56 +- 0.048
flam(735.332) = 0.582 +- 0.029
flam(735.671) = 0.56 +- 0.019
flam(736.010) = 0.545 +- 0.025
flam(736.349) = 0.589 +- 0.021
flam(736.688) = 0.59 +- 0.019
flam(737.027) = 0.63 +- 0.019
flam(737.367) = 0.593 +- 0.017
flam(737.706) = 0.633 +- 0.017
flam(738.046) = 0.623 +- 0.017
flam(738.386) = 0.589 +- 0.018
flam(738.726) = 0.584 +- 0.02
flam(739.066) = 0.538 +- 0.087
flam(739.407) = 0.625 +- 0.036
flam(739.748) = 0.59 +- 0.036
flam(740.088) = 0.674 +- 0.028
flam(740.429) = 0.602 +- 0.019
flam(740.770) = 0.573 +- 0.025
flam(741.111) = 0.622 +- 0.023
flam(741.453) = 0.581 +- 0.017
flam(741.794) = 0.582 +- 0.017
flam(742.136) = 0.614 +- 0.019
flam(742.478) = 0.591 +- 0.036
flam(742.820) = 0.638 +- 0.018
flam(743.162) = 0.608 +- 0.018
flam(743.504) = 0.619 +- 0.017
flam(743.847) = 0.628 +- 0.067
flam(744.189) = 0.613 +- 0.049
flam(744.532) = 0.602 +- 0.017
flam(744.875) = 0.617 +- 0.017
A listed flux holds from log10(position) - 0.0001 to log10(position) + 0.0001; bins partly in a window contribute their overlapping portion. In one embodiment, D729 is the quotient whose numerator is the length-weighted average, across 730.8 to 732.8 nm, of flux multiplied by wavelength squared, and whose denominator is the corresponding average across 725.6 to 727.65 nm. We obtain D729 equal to 1.06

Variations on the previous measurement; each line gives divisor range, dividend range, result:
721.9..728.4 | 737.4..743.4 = 1.09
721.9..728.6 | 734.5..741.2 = 1.07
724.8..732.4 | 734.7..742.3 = 1.06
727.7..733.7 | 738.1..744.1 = 1.07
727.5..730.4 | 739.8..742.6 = 1.10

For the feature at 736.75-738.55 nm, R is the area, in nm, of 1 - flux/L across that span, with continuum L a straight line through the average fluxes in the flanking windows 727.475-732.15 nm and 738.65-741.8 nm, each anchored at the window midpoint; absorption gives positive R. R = -0.06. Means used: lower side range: 0.577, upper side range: 0.598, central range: 0.612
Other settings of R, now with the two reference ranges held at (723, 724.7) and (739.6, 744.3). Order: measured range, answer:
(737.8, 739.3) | 0.045 nm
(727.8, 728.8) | 0.046 nm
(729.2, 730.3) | 0.044 nm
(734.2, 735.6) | 0.040 nm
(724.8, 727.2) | 0.052 nm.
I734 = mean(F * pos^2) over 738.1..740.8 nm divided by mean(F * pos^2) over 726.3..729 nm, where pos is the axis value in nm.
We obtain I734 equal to 1.1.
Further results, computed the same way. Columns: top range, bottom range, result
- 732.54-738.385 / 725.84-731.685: 1.05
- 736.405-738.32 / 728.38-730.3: 1.10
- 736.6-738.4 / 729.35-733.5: 1.06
